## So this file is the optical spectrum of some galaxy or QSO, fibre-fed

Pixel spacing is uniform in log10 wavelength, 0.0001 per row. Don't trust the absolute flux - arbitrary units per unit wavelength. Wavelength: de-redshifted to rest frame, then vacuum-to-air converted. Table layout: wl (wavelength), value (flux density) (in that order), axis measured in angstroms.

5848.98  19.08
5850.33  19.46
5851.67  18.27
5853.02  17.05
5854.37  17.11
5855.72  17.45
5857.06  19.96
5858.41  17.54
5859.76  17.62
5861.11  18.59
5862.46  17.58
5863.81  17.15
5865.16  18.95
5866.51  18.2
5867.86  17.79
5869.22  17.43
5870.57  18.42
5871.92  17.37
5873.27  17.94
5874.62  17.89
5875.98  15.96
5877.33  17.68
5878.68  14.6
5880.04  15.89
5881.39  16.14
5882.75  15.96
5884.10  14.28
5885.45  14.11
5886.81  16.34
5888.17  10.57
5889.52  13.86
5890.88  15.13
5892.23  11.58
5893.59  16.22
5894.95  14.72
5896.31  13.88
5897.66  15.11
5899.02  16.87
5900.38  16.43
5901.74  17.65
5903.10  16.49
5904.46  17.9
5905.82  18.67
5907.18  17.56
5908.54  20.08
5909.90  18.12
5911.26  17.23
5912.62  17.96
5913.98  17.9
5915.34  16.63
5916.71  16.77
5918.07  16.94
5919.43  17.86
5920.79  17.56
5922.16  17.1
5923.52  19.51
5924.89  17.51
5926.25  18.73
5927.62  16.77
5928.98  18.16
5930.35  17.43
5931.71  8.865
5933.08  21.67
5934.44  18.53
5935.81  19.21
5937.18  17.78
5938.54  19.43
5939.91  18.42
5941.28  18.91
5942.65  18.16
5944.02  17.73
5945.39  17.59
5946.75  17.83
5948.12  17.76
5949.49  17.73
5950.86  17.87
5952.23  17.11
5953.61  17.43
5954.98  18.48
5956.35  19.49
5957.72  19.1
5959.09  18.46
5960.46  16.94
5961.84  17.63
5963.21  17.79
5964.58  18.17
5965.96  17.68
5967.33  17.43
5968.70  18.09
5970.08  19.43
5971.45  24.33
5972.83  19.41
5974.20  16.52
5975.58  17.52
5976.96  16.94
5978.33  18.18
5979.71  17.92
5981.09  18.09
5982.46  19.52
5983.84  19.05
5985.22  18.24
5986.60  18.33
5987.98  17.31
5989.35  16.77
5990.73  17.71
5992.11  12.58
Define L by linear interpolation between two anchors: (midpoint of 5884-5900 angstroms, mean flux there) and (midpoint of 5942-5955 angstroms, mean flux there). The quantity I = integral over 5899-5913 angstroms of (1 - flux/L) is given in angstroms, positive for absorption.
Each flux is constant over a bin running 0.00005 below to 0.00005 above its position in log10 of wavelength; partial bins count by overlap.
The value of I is -2.3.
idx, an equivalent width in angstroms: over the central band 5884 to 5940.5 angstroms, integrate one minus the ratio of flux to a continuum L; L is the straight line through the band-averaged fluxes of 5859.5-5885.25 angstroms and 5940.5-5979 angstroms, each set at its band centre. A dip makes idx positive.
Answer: 2.6 angstroms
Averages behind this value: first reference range 17.1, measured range 16.8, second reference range 18.2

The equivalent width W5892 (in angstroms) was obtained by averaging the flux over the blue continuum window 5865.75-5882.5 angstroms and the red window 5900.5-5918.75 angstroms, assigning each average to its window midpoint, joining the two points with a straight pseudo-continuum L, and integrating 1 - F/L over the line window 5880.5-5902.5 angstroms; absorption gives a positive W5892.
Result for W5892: 3.1 angstroms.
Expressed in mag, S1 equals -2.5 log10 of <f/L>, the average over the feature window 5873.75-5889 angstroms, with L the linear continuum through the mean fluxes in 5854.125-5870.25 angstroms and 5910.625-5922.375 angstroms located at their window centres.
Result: 0.15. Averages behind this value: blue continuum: 18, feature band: 15.4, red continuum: 17.3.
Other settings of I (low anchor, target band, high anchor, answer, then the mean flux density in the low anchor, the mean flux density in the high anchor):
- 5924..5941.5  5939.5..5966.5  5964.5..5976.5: 0.4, 17.8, 18.7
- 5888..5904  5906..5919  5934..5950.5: -1.2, 15.1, 18.2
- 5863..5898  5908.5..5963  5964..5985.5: -1.2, 15.9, 18.5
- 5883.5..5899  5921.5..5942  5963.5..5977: -1.7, 14.3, 18.6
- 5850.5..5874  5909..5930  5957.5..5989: 0.5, 17.9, 18.3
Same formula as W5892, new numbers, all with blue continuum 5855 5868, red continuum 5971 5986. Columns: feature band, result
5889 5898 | 1.9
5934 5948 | 0.1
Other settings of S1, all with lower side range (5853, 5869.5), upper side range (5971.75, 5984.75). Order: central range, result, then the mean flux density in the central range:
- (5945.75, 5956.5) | 0.02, 17.9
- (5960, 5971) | 0.01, 18.1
